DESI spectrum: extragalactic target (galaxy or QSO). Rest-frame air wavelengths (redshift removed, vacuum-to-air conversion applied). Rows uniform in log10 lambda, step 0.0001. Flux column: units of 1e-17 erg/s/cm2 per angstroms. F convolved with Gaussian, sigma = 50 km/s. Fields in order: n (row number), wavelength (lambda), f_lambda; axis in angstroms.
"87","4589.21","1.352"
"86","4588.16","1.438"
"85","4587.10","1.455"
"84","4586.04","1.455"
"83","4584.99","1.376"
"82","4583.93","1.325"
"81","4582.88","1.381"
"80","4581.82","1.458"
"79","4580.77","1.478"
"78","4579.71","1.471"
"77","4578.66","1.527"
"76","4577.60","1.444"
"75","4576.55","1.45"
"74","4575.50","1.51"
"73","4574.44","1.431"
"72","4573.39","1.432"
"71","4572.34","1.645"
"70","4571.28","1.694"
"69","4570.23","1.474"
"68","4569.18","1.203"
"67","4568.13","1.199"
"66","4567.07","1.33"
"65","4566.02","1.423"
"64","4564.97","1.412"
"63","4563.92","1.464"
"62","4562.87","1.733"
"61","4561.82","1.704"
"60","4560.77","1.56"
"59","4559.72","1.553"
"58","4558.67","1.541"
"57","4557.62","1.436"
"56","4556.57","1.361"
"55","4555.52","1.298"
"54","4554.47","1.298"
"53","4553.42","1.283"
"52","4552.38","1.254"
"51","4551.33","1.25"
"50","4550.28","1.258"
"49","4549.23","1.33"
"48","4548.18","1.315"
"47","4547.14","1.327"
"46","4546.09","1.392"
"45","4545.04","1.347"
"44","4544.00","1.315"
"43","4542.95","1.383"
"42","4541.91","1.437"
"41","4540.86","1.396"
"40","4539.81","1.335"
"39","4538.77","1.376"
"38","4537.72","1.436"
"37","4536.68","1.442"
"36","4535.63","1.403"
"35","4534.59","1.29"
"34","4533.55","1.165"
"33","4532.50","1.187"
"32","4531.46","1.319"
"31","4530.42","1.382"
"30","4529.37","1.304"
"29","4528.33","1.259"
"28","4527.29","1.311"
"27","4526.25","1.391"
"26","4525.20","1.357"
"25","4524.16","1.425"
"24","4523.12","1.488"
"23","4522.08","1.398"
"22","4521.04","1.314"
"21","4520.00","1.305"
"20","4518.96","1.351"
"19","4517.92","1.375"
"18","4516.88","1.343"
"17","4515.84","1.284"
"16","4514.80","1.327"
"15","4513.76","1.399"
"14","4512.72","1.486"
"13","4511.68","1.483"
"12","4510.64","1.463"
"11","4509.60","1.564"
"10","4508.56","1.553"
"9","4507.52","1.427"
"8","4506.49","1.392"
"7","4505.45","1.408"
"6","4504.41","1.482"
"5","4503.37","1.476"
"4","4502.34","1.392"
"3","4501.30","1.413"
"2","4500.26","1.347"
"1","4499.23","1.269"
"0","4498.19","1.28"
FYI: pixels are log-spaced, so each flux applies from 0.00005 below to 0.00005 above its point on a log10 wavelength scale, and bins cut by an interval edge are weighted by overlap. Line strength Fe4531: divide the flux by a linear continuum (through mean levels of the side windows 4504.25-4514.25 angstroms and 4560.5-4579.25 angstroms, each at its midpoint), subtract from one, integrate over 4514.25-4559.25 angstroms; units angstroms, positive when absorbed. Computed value 3.9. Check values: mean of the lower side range 1.46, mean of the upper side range 1.48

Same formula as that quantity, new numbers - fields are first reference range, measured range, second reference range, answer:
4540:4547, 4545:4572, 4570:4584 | 0.4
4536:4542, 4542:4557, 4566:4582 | 1.0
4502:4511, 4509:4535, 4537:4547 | 1.2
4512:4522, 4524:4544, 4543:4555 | -0.2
